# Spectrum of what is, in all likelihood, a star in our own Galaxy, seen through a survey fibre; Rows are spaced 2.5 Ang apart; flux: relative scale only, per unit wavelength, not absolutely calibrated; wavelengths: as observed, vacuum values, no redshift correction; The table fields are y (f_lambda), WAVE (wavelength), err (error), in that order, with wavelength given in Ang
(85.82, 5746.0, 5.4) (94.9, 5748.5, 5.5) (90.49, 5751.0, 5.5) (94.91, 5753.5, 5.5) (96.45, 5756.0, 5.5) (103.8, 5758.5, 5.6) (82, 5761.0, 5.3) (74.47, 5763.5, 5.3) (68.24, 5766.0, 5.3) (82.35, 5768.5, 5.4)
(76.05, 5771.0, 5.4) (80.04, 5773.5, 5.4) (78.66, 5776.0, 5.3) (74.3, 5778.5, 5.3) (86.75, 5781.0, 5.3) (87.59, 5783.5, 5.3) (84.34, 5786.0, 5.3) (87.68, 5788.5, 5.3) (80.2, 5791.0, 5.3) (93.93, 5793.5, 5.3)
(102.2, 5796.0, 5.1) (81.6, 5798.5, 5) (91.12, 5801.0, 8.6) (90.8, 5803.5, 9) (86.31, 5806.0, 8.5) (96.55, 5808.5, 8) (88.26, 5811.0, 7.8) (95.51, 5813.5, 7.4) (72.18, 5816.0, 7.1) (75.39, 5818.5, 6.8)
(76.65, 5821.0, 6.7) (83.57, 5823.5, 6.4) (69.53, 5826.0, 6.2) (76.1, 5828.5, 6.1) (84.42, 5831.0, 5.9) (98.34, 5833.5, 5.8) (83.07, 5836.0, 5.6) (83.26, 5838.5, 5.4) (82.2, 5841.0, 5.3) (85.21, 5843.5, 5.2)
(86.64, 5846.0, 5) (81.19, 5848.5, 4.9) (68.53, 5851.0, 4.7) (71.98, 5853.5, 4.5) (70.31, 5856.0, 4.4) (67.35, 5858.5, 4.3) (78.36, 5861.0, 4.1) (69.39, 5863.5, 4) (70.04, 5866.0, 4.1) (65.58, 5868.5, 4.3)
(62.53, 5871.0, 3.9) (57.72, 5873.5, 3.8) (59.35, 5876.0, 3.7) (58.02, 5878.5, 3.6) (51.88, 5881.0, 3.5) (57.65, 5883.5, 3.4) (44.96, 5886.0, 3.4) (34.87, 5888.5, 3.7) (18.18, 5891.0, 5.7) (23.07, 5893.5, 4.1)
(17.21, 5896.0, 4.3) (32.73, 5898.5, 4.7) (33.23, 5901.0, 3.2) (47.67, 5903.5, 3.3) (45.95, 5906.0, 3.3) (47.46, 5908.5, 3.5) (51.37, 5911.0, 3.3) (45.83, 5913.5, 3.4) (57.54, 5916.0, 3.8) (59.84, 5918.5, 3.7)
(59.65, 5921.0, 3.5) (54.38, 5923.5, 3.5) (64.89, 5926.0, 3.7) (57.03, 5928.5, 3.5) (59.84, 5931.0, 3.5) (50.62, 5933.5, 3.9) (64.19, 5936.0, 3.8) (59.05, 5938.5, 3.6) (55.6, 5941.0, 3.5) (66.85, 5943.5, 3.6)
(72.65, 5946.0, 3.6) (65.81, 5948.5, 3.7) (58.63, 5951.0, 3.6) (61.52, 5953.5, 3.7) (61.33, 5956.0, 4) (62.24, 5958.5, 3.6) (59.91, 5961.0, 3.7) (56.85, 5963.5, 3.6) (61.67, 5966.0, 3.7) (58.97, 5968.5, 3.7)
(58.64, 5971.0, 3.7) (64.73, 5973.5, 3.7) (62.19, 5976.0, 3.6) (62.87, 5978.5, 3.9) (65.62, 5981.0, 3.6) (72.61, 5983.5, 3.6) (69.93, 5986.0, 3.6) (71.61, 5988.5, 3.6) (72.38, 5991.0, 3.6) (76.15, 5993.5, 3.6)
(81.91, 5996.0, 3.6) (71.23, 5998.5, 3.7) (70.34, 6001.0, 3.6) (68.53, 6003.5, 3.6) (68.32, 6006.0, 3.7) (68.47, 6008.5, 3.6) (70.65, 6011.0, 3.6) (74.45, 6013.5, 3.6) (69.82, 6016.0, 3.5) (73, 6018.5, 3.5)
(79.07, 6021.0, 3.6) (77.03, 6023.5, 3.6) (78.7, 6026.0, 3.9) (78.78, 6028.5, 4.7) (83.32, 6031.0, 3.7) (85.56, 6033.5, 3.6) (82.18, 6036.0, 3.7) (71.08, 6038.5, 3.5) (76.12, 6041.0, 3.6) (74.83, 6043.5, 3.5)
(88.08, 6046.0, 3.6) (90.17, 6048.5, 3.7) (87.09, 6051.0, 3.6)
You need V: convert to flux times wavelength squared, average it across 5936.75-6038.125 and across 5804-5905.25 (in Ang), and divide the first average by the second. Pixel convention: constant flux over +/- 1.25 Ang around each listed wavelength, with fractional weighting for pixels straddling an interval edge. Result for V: 1.09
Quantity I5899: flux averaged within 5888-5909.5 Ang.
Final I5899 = 33.2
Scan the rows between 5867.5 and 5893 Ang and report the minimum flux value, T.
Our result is 18.18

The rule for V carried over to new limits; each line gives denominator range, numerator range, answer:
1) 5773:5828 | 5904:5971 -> 0.72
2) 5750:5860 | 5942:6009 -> 0.84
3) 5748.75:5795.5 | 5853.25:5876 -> 0.82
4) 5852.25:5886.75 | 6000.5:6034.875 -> 1.24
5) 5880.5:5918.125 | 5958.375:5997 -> 1.66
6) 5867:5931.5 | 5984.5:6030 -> 1.56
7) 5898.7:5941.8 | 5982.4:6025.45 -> 1.41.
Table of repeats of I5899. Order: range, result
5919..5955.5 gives 60.8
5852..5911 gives 51.6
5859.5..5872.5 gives 68.9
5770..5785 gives 80.7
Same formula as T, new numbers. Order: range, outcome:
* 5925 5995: 50.62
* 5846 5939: 17.21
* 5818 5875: 57.72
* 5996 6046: 68.32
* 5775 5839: 69.53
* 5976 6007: 62.19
